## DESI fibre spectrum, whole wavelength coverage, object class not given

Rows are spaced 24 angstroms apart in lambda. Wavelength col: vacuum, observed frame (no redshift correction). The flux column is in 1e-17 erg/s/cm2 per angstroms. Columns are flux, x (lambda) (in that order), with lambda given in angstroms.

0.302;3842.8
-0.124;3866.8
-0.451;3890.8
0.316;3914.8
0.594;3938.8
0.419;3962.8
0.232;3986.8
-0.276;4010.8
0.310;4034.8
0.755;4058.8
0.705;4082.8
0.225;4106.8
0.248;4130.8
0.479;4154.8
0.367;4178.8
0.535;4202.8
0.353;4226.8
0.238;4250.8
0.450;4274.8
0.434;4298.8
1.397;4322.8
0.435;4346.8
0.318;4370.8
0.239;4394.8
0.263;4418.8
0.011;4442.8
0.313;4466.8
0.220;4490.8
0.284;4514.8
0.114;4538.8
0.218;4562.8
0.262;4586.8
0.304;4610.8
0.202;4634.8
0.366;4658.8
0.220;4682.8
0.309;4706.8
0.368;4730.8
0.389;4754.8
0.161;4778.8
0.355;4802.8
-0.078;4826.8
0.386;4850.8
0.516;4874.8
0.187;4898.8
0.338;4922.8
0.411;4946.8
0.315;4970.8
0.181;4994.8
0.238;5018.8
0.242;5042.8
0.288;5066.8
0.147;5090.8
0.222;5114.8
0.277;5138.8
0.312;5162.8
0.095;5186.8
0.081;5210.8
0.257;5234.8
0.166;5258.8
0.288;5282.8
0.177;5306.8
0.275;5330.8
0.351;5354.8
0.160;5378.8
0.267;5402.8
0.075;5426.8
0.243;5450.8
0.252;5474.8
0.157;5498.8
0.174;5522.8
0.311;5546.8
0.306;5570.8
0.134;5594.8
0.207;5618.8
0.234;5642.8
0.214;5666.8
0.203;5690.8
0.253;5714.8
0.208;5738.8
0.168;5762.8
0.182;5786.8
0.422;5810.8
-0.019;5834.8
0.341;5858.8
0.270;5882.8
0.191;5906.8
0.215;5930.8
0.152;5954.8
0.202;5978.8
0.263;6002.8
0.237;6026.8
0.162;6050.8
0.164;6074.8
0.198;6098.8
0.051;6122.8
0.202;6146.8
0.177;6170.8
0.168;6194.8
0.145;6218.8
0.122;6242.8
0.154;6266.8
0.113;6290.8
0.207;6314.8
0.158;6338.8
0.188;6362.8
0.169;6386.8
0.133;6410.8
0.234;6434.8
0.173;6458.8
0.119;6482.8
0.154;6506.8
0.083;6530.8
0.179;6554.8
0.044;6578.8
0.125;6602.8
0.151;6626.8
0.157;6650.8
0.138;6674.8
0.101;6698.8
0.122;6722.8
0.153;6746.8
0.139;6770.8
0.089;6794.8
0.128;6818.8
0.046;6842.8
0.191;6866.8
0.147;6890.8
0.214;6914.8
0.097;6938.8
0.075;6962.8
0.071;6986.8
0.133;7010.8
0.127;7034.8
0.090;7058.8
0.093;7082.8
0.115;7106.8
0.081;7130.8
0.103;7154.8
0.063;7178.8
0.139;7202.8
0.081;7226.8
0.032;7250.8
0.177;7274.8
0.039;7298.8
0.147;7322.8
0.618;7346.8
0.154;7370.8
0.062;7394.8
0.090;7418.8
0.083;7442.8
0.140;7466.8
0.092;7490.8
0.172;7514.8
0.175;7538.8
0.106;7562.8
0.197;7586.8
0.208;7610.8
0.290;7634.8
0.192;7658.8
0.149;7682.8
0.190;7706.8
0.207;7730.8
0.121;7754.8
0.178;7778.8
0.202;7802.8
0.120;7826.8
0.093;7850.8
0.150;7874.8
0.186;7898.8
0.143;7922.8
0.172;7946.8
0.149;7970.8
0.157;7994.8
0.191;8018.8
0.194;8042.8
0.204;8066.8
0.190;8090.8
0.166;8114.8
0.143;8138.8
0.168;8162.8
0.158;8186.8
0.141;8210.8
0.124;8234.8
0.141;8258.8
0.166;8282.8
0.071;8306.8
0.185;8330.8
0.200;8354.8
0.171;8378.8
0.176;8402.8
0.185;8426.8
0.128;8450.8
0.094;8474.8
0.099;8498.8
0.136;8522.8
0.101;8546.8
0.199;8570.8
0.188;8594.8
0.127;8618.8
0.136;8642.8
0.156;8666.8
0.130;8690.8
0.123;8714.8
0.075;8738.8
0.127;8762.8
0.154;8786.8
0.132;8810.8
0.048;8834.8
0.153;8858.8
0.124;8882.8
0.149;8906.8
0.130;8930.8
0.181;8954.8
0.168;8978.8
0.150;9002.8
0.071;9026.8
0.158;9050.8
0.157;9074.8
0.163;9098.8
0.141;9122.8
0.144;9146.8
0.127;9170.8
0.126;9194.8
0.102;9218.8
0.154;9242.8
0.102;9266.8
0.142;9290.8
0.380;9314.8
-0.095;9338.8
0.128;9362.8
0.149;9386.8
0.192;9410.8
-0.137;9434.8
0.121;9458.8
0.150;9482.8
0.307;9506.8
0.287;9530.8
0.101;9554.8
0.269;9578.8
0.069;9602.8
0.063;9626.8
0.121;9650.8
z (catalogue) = 0.97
